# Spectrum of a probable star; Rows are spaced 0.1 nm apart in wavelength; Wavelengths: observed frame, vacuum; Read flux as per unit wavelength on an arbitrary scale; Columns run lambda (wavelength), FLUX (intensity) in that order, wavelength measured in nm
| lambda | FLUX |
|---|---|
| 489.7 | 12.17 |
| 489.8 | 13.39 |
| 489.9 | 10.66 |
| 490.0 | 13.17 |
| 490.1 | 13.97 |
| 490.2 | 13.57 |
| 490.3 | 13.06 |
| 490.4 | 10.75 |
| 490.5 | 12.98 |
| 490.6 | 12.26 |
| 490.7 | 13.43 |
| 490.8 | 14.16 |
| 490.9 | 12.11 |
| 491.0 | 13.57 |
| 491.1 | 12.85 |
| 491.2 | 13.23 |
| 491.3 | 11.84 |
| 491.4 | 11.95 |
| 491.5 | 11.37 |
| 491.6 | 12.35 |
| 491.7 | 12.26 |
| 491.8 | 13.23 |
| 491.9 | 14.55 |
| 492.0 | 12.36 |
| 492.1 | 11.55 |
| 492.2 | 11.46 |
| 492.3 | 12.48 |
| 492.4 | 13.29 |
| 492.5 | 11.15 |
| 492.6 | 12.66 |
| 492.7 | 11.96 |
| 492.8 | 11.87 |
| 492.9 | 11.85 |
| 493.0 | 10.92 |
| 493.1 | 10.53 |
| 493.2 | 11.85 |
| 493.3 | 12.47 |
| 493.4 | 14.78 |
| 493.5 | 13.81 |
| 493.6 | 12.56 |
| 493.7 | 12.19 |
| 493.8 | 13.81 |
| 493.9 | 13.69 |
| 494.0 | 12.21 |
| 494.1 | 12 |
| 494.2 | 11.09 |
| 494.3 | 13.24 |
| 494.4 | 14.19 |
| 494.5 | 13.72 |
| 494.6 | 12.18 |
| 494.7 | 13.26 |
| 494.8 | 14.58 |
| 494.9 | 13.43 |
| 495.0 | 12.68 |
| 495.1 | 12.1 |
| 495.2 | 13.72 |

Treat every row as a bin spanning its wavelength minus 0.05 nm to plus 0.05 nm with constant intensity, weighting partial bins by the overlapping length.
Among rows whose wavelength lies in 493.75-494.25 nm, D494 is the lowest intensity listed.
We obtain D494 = 11.09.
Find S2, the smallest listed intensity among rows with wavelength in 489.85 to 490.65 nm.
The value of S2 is 10.66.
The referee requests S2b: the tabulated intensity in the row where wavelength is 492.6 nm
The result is 12.66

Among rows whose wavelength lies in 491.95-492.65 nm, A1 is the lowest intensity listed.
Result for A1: 11.15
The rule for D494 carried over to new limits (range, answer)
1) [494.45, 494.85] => 12.18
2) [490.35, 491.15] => 10.75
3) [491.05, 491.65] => 11.37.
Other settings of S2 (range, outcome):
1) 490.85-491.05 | 12.11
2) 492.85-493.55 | 10.53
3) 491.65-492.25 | 11.46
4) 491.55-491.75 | 12.26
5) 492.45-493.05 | 10.92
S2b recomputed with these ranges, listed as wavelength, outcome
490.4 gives 10.75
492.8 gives 11.87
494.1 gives 12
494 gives 12.21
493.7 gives 12.19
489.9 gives 10.66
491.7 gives 12.26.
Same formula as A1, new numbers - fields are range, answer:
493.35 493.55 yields 13.81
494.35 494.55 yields 13.72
